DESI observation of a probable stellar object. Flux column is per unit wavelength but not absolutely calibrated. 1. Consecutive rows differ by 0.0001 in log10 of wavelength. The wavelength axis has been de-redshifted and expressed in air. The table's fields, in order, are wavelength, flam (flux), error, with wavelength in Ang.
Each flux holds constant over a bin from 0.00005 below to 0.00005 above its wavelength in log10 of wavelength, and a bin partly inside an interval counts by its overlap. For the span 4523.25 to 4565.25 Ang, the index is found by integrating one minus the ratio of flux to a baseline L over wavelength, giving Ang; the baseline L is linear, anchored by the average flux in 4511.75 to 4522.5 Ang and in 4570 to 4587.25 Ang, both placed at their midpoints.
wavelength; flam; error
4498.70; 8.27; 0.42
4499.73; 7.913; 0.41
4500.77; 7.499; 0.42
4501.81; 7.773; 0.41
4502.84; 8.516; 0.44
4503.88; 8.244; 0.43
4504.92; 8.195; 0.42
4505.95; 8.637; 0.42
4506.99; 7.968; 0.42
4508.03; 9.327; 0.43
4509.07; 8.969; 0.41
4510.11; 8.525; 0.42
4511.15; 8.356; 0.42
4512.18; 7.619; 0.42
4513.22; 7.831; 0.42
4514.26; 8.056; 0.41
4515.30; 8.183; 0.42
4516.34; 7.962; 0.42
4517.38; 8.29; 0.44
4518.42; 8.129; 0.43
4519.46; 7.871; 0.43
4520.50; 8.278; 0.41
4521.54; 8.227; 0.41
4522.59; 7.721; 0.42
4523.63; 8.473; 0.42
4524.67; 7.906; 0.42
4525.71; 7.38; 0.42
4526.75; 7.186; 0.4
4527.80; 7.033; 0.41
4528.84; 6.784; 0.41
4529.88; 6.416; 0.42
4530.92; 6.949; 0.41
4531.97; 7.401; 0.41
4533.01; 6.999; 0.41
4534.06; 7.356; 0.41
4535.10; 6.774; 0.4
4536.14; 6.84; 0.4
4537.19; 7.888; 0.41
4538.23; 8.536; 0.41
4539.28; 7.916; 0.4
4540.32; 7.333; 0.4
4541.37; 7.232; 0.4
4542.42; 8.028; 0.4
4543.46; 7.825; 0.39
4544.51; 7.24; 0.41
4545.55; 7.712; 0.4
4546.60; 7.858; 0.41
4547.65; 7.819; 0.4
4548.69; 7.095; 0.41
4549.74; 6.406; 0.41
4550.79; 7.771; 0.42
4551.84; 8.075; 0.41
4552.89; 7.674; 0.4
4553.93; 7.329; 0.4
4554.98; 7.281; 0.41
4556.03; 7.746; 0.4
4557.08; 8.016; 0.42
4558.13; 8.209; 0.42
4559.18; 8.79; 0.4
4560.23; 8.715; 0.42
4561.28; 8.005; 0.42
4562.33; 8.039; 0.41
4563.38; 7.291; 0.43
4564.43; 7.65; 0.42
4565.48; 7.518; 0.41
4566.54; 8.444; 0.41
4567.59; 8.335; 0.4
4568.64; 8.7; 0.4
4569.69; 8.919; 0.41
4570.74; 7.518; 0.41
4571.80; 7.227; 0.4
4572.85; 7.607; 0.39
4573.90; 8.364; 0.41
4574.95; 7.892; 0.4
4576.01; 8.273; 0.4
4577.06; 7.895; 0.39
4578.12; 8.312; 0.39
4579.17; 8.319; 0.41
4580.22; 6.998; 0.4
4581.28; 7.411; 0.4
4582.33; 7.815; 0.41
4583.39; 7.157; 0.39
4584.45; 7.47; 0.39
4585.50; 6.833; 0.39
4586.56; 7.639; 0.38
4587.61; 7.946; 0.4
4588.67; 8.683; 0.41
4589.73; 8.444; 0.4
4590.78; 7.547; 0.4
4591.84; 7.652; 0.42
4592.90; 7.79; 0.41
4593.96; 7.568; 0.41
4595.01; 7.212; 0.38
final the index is 1.6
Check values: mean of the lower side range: 8.03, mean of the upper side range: 7.69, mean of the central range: 7.57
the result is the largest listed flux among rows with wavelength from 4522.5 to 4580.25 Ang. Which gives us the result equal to 8.919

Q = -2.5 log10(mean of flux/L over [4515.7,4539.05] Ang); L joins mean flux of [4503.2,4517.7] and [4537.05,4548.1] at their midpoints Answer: 0.06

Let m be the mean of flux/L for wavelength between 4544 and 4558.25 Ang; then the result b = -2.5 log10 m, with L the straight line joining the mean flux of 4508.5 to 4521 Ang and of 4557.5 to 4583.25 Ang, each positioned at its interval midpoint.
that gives 0.07 mag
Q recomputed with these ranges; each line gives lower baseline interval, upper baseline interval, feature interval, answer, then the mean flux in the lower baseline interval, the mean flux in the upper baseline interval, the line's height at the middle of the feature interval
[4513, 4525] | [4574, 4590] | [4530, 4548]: 0.07 mag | 8.08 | 7.81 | 8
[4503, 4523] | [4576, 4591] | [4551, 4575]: -0.01 mag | 8.24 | 7.77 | 7.91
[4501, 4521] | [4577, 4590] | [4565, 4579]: -0.04 mag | 8.24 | 7.74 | 7.82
